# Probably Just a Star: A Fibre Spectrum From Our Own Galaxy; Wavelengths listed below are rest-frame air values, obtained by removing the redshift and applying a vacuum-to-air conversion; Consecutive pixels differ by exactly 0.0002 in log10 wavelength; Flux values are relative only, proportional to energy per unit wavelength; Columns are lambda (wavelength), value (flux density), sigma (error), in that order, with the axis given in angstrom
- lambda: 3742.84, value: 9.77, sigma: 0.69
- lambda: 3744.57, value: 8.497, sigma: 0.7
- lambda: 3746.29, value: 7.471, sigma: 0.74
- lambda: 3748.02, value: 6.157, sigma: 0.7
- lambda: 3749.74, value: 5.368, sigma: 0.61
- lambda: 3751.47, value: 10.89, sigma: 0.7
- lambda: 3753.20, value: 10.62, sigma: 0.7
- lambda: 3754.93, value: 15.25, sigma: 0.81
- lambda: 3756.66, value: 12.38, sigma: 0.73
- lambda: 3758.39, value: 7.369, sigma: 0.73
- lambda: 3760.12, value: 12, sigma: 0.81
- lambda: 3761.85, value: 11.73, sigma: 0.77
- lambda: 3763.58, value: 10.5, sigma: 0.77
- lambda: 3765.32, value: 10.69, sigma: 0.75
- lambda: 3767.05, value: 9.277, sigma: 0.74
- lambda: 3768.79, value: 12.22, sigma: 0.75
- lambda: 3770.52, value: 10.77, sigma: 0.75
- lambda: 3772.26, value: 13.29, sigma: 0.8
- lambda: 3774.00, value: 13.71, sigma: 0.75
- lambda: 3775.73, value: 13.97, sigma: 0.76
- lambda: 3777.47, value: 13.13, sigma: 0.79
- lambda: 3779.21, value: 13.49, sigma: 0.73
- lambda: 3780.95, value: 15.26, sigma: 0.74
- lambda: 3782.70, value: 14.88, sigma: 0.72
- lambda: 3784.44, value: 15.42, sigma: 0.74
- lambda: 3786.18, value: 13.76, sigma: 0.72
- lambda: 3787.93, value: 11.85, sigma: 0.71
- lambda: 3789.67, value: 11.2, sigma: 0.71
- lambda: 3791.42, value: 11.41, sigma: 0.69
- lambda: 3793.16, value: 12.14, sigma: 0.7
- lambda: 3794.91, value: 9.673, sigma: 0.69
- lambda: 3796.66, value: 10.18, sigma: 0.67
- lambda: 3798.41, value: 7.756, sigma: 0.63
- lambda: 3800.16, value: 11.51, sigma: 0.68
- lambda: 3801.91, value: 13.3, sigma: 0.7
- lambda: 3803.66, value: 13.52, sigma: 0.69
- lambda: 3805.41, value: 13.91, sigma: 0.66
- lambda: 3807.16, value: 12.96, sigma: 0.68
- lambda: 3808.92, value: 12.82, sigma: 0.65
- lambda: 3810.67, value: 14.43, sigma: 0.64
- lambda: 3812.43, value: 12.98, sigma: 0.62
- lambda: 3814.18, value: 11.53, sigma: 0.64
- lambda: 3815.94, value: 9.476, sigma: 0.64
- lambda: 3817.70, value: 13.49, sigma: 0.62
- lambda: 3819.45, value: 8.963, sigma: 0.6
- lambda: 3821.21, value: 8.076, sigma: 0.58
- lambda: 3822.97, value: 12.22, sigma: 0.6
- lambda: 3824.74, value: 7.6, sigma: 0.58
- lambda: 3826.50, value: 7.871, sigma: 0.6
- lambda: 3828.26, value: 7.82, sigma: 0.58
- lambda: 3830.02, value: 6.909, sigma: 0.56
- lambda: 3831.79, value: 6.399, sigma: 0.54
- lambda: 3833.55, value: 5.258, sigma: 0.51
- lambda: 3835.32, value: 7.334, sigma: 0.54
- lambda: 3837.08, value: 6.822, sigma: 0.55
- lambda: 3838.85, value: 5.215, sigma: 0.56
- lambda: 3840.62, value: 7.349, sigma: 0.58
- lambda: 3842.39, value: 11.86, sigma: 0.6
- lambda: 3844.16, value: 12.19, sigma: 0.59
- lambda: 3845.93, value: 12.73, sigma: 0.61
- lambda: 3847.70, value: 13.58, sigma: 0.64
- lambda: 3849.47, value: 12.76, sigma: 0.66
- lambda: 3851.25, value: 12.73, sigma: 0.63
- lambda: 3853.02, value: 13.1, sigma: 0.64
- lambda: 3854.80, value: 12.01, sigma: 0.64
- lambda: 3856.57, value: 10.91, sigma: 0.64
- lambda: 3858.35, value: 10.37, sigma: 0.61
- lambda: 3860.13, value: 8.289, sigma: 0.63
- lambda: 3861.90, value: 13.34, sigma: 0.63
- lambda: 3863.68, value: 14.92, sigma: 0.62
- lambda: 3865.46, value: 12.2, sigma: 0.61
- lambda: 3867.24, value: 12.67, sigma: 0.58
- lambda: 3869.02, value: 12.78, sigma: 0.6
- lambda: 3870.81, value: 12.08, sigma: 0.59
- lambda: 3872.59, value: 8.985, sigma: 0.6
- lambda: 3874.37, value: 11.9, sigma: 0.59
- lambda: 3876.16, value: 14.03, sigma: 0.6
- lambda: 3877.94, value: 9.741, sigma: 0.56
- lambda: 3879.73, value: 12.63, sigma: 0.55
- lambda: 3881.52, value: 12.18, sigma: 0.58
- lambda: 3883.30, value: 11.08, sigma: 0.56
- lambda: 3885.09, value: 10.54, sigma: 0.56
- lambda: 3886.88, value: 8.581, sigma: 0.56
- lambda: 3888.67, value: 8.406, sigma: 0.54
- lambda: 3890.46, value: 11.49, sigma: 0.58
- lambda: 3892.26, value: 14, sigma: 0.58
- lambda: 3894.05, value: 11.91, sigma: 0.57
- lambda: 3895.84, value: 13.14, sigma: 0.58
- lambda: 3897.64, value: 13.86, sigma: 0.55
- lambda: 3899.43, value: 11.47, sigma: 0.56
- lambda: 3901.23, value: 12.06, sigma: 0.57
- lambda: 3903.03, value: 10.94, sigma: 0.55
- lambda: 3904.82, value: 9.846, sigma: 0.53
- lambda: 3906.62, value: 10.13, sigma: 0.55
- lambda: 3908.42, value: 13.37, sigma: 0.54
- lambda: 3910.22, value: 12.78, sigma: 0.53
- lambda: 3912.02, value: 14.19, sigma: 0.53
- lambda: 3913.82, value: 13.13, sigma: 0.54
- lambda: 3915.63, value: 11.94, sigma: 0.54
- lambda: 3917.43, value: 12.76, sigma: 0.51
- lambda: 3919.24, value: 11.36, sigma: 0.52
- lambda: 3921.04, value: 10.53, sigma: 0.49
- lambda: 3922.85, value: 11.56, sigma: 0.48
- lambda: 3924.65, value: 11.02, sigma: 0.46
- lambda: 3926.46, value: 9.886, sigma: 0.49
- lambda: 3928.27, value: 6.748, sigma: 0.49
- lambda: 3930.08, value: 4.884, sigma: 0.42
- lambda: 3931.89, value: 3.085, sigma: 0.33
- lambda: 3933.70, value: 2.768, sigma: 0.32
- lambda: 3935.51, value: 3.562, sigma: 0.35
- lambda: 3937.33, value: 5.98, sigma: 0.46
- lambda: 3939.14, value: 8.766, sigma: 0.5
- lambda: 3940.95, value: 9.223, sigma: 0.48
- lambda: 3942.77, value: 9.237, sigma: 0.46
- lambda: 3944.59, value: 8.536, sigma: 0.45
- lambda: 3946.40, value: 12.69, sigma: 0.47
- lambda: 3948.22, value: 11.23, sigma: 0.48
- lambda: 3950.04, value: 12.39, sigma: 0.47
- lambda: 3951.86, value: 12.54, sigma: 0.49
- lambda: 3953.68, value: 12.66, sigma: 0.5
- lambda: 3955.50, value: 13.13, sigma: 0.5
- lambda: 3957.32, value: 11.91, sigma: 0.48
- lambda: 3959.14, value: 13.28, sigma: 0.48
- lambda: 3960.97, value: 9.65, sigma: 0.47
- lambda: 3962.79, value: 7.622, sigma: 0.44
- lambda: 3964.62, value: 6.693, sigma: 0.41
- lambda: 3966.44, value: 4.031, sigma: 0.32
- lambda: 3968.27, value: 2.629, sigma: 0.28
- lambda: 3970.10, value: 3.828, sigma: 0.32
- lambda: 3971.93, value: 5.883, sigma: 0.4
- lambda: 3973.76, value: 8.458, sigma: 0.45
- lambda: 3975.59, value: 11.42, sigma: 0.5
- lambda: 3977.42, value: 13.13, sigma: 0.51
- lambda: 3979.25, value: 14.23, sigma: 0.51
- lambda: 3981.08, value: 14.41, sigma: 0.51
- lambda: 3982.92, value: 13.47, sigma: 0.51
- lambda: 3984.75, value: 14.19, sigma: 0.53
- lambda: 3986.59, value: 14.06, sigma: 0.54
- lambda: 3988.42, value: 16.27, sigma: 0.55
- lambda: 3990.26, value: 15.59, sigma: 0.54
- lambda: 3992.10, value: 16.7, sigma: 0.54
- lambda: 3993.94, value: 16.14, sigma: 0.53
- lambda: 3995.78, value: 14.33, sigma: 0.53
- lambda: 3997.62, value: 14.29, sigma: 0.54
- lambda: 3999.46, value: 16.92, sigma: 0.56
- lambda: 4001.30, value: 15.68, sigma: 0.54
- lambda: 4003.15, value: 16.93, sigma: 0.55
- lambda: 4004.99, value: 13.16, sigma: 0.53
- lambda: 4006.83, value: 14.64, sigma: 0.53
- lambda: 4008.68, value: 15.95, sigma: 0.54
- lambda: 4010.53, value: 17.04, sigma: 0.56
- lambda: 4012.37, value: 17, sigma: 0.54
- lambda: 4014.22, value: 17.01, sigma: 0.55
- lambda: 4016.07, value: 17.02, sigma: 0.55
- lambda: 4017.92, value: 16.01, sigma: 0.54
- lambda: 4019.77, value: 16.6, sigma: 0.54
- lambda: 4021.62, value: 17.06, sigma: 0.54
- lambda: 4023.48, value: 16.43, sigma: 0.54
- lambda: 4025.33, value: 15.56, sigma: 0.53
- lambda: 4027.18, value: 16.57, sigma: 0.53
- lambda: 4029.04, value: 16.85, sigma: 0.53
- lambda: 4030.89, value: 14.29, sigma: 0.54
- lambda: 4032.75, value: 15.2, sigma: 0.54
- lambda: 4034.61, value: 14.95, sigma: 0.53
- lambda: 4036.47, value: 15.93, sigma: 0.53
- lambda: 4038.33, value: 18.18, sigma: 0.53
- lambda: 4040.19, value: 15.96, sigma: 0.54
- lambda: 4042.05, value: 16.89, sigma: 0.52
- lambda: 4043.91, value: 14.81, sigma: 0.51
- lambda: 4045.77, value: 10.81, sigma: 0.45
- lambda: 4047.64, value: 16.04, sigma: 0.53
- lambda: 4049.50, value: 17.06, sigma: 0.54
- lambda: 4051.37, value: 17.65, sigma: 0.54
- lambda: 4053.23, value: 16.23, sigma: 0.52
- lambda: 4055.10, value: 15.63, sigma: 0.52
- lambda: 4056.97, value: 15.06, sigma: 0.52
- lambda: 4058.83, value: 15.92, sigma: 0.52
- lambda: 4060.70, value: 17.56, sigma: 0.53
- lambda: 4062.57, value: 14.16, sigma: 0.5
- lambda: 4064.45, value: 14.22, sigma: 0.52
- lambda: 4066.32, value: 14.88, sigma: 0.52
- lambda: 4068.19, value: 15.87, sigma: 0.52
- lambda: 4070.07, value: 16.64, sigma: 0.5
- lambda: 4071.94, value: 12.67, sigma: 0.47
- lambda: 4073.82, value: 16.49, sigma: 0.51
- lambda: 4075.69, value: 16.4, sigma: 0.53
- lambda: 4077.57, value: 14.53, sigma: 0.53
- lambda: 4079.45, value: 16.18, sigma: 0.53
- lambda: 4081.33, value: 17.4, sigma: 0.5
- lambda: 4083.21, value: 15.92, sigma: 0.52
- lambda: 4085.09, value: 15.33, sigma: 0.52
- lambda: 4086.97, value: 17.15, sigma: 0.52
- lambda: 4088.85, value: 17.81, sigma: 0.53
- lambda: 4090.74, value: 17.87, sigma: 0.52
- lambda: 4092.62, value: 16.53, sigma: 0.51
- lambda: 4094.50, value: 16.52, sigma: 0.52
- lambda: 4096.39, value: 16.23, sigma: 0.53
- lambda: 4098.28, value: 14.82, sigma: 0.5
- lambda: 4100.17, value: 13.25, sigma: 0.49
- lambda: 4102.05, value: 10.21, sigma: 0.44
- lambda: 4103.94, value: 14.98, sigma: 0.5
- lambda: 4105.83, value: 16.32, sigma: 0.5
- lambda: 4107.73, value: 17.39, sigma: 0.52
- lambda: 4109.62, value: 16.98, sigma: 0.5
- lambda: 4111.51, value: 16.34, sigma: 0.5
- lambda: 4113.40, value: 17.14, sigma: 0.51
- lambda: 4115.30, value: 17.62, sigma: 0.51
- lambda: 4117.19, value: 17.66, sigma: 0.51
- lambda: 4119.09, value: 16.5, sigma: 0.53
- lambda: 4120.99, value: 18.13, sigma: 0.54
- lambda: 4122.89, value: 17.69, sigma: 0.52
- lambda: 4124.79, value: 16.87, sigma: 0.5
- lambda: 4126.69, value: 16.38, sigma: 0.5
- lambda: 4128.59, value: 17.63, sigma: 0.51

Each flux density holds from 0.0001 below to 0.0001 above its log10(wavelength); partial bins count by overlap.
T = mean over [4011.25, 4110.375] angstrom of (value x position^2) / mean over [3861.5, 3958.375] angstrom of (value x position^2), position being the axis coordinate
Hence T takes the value 1.58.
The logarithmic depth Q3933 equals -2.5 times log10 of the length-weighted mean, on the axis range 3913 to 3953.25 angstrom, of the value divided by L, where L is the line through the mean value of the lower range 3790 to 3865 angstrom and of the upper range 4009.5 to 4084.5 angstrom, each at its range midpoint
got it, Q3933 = 0.38 mag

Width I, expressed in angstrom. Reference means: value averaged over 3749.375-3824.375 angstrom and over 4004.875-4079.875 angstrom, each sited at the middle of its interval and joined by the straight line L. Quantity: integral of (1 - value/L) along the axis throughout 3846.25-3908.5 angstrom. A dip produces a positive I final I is 7.0 angstrom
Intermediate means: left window 11.9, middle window 11.8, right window 15.8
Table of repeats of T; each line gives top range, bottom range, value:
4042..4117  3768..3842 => 1.66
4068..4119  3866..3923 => 1.51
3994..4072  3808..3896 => 1.60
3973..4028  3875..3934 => 1.47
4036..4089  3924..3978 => 1.96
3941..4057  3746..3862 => 1.39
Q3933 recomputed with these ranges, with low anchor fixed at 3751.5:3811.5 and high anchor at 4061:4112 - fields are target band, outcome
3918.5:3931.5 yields 0.45 mag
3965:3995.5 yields 0.25 mag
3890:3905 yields 0.11 mag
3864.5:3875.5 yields 0.12 mag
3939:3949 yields 0.37 mag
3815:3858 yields 0.31 mag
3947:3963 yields 0.20 mag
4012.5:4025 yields -0.12 mag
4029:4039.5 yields -0.05 mag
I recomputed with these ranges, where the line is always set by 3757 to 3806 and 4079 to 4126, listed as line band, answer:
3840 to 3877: 3.2 angstrom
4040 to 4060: 0.0 angstrom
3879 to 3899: 2.8 angstrom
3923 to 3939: 8.7 angstrom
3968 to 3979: 4.8 angstrom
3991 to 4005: -0.7 angstrom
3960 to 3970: 5.9 angstrom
